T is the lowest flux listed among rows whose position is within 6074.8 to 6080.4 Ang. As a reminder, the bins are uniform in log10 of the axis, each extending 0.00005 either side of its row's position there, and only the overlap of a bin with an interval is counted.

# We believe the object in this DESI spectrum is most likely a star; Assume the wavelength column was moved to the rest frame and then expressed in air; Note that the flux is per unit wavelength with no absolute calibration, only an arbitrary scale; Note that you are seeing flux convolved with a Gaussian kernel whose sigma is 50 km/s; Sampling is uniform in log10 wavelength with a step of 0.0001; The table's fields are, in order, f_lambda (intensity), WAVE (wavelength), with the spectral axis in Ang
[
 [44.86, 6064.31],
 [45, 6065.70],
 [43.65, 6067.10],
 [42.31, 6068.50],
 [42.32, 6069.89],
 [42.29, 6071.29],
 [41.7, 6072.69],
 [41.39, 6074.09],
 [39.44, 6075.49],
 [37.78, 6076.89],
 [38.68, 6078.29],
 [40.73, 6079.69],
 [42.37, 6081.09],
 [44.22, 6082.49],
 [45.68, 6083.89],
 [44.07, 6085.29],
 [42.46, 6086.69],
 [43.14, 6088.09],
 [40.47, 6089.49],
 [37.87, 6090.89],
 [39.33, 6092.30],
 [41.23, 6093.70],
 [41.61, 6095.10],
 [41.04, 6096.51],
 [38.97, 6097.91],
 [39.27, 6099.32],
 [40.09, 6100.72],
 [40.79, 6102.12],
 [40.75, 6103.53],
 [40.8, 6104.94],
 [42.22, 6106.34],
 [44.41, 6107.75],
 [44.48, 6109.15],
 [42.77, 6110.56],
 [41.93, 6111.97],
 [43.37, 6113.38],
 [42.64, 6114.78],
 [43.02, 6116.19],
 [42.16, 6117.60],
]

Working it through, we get 37.78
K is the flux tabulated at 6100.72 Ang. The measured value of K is 40.09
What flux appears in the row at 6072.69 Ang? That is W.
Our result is 41.7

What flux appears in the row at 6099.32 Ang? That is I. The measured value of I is 39.27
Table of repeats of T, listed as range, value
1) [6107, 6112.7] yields 41.93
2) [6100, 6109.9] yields 40.09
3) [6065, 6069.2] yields 42.31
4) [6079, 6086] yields 40.73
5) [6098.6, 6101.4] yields 39.27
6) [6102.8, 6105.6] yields 40.75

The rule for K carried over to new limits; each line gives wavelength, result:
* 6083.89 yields 45.68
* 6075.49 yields 39.44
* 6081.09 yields 42.37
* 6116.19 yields 43.02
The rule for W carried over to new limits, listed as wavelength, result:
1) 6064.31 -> 44.86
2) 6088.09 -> 43.14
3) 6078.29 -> 38.68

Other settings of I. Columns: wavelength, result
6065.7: 45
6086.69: 42.46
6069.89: 42.32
